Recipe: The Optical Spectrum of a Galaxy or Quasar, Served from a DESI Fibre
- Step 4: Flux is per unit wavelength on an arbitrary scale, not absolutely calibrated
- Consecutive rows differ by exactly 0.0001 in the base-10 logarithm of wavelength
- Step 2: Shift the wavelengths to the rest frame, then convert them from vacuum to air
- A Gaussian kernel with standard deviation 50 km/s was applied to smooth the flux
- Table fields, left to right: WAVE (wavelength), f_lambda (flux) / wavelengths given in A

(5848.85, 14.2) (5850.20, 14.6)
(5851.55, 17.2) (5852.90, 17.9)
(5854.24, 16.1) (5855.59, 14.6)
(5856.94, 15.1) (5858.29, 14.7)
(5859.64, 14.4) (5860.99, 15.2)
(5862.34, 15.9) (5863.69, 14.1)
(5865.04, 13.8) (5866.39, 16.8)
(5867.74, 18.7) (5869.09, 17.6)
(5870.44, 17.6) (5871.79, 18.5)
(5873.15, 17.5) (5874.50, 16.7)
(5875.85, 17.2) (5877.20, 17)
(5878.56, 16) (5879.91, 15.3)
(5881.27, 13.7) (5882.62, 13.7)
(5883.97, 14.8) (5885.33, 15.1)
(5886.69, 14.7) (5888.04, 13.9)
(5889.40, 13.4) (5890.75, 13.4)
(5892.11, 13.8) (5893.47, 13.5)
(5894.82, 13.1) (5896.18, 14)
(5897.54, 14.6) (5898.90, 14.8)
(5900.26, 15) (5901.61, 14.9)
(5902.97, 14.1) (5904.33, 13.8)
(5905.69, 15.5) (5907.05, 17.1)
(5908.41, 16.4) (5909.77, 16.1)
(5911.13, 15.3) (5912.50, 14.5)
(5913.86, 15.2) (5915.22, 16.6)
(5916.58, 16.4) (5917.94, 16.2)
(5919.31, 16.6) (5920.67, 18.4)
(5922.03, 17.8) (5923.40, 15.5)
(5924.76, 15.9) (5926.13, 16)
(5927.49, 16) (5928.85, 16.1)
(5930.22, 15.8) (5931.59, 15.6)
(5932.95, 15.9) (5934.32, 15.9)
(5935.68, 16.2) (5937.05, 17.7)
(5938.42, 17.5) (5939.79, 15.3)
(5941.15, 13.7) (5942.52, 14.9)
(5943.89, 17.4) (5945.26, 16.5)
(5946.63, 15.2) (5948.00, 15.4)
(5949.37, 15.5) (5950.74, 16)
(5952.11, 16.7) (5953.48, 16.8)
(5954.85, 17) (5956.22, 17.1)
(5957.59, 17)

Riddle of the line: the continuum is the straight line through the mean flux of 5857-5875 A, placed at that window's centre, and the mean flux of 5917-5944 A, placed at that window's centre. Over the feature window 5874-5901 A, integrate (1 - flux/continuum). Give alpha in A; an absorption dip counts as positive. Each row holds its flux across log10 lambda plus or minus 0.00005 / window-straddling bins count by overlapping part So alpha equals 2.6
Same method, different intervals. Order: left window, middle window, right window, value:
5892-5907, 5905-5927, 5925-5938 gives -1.3 A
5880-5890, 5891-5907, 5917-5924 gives 1.0 A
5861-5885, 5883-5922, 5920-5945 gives 2.6 A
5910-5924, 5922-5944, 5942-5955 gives 0.3 A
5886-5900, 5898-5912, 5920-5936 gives -0.5 A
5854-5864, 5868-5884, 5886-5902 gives -2.1 A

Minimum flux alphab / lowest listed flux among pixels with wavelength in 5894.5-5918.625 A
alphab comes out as 13.1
